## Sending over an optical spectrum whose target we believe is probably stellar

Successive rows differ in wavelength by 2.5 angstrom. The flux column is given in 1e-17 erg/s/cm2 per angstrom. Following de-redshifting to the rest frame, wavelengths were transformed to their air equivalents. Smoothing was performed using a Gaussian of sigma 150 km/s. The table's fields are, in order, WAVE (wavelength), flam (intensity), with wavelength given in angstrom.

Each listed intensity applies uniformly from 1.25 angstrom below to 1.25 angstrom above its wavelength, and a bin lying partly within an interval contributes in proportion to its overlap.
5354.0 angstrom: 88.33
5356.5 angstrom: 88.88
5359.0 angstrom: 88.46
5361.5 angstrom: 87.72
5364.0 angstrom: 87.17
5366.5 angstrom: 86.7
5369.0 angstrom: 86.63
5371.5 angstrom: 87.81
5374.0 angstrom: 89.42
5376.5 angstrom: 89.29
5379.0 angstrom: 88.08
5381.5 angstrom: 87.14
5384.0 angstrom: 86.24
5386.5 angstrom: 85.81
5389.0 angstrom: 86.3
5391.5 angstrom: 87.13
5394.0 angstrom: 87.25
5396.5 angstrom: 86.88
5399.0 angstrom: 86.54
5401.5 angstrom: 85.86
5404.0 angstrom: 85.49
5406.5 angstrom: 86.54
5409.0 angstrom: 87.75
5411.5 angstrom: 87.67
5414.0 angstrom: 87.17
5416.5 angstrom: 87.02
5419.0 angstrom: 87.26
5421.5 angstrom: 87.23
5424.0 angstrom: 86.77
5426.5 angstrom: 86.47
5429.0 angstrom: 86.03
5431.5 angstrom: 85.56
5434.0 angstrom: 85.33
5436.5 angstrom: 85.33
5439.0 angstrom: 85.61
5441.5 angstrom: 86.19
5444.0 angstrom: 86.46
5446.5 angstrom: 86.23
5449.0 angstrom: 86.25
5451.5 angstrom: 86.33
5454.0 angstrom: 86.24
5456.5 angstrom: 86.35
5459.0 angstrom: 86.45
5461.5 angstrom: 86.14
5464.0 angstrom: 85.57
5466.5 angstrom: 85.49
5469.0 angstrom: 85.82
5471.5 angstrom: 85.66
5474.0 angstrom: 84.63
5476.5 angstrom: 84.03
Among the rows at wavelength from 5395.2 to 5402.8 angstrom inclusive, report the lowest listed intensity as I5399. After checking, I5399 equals 85.86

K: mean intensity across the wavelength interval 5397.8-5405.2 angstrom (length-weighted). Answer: 86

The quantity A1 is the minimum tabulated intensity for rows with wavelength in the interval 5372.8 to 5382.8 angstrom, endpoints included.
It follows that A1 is 87.14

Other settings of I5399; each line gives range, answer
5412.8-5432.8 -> 85.56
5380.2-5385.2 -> 86.24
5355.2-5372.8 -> 86.63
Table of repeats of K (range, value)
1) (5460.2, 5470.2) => 85.8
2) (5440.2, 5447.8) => 86.3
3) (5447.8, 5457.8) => 86.3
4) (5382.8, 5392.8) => 86.4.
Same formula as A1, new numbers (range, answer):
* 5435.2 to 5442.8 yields 85.33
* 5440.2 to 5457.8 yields 86.19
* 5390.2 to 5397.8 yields 86.88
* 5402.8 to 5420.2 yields 85.49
